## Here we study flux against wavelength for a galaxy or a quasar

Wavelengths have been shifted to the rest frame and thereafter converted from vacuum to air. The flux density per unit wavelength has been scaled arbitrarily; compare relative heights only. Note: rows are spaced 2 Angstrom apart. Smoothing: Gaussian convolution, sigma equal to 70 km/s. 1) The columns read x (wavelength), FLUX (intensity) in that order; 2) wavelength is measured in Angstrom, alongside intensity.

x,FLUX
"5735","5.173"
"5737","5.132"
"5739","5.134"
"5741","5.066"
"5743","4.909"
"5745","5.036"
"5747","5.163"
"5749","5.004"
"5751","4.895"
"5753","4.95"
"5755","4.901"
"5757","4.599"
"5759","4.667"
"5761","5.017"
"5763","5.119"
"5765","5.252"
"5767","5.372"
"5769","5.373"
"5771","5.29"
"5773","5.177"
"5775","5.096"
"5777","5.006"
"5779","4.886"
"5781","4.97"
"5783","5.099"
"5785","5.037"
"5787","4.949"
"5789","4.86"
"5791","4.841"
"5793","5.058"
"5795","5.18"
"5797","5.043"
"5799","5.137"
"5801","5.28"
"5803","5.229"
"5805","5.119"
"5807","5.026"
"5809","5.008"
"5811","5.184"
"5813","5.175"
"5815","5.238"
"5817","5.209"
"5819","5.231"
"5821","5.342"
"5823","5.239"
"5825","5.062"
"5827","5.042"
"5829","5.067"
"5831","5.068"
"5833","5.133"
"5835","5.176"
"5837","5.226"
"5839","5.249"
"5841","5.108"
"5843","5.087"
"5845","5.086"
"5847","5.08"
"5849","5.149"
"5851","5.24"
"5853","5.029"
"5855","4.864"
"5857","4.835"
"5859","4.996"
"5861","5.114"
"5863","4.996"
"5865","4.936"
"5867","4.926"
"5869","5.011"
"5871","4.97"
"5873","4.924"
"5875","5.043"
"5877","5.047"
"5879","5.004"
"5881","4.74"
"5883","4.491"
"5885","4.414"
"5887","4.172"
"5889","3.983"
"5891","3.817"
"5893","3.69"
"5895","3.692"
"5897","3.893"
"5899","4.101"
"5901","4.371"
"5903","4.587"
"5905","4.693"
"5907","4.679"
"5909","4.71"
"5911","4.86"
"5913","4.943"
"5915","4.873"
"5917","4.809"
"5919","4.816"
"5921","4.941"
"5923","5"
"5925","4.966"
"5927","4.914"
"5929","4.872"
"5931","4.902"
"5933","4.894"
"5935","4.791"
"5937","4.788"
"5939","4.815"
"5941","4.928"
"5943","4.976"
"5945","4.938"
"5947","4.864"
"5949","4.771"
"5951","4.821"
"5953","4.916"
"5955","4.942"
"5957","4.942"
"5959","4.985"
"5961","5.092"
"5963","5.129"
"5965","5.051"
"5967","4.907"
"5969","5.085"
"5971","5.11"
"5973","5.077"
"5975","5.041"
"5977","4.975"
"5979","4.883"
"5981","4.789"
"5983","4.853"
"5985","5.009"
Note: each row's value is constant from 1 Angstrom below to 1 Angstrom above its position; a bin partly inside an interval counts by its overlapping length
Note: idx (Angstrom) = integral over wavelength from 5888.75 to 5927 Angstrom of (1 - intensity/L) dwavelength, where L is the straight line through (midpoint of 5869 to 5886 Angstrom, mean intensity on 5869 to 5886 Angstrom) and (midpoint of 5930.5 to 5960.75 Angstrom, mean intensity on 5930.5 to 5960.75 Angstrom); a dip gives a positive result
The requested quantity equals 2.7 Angstrom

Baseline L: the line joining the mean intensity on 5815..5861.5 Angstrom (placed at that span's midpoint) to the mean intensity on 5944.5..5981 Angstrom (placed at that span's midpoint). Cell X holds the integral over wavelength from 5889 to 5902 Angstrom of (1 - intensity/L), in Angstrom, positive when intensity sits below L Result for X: 2.9 Angstrom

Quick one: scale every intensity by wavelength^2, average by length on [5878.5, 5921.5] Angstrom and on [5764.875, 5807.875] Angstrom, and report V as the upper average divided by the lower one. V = 0.9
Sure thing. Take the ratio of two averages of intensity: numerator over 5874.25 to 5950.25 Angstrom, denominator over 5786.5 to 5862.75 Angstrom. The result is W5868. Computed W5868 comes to 0.91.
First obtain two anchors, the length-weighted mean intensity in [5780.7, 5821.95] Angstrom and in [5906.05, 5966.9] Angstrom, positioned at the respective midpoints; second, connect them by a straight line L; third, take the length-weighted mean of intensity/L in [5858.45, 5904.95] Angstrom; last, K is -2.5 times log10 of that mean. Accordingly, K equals 0.10 mag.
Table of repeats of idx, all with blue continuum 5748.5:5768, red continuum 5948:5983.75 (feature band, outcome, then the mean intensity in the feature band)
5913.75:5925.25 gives 0.2 Angstrom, 4.9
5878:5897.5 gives 3.0 Angstrom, 4.2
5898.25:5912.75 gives 1.1 Angstrom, 4.6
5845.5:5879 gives -0.3 Angstrom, 5.01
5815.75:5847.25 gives -1.1 Angstrom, 5.15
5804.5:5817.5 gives -0.4 Angstrom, 5.13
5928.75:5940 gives 0.3 Angstrom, 4.84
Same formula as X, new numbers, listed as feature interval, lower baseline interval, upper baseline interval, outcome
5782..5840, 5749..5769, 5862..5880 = -1.5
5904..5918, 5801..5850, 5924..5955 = 0.4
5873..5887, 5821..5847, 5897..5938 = 0.5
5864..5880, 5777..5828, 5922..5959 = 0.0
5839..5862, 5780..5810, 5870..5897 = -1.9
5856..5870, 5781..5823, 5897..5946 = -0.1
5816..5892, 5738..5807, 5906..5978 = 0.6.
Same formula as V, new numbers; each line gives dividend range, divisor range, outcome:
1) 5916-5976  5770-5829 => 1.02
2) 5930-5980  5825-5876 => 1.01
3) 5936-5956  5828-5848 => 0.99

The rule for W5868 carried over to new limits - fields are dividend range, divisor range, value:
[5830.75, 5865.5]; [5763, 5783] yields 0.99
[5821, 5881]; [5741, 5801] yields 1.00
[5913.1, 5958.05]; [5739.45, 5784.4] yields 0.97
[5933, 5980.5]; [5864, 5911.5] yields 1.09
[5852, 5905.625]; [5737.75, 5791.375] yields 0.92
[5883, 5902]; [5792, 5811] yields 0.79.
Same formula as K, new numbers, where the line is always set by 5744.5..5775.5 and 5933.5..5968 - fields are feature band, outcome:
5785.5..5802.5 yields 0.00 mag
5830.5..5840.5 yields -0.04 mag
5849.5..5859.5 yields 0.00 mag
